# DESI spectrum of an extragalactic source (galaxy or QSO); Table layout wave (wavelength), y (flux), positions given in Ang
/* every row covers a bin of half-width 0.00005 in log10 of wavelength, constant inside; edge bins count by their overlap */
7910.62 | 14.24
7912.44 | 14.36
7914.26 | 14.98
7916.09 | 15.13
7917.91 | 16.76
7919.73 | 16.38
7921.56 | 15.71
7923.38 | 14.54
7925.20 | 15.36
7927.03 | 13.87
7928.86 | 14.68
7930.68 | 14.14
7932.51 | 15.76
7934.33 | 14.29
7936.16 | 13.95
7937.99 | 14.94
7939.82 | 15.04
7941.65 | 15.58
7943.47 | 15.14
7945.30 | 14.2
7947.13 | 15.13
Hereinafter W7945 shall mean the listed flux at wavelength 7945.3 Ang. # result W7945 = 14.2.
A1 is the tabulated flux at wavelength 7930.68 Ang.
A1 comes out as 14.14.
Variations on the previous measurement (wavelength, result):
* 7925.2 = 15.36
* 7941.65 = 15.58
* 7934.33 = 14.29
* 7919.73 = 16.38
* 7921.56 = 15.71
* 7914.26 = 14.98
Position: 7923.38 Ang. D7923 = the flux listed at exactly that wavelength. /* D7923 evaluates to 14.54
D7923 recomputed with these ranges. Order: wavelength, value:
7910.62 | 14.24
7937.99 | 14.94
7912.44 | 14.36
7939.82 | 15.04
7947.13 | 15.13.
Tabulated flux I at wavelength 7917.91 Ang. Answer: 16.76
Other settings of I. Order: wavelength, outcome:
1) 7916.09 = 15.13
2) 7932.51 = 15.76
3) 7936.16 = 13.95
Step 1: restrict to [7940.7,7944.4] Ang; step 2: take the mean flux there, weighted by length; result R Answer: 15.4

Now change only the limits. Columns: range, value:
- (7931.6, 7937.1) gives 14.7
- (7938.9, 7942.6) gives 15.3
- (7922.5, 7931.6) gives 14.5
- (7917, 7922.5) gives 16.3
